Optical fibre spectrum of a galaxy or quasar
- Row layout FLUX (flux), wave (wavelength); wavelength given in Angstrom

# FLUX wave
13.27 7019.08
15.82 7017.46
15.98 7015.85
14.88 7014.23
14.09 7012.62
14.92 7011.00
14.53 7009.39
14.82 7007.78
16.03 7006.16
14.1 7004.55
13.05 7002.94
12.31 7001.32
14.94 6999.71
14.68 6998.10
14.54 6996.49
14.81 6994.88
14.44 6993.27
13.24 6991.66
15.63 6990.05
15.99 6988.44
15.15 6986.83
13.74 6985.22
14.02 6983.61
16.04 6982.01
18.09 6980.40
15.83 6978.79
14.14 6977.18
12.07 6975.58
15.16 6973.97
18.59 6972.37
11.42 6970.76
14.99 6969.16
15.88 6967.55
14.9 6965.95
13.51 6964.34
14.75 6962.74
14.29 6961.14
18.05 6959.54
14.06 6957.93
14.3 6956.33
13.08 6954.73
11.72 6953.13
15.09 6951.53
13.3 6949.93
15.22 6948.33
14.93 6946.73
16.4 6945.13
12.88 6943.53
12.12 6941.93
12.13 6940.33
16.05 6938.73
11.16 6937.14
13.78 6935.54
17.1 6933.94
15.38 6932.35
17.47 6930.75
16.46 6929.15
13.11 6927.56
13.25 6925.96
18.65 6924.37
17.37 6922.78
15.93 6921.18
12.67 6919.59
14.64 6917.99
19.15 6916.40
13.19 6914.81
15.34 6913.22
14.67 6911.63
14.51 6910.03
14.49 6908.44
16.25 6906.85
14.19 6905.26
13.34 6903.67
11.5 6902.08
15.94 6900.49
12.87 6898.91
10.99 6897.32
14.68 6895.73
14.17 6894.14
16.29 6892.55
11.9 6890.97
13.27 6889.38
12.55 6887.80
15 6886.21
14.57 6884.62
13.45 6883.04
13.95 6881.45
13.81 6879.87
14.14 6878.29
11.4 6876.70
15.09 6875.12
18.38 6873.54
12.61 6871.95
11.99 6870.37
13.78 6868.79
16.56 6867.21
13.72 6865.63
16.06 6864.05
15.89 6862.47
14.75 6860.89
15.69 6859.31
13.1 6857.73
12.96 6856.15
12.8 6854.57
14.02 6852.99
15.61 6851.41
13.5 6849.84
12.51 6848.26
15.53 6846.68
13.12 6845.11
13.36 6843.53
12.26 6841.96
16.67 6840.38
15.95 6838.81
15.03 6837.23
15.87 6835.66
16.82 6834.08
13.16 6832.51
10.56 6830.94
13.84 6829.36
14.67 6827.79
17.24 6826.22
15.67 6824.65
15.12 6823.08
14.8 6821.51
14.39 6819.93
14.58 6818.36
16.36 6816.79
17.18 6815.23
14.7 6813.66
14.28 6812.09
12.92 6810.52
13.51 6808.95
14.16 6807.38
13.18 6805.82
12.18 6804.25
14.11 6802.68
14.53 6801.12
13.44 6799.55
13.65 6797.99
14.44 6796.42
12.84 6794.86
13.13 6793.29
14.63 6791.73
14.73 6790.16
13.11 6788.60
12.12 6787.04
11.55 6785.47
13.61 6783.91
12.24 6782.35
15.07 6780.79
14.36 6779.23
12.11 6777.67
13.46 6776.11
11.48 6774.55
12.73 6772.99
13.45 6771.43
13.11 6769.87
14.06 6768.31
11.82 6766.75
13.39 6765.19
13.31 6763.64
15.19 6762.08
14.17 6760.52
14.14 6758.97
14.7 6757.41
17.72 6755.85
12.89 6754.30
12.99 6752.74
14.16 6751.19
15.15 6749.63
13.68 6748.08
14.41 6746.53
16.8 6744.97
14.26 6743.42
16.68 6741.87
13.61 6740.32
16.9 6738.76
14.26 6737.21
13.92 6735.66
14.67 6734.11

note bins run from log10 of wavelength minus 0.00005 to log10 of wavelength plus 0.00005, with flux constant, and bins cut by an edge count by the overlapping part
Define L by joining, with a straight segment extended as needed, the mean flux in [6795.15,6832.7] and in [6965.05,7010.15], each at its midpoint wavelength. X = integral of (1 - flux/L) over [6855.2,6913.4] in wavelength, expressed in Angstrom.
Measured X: 1.3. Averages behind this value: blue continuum 14.3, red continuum 14.8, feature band 14.1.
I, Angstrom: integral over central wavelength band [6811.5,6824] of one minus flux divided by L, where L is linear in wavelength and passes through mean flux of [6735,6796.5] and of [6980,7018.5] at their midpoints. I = -1.0 Angstrom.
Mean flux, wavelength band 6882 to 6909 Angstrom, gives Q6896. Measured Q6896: 13.8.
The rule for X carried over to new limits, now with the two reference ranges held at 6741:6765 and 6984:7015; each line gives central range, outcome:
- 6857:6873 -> 0.1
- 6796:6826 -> 0.4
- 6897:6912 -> 0.6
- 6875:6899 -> 1.6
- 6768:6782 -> 1.3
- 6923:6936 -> -1.1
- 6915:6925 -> -1.1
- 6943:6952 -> -0.1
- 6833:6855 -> 0.1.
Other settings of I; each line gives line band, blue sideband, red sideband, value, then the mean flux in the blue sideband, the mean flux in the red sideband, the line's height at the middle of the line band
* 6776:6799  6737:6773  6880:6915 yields 1.4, 14.3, 14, 14.3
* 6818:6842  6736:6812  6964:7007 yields -1.4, 13.8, 14.7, 14.1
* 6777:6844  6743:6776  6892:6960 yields 0.0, 14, 14.6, 14.2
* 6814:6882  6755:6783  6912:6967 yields -1.6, 13.7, 14.8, 14.2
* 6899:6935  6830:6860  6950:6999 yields -1.7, 14.1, 14.7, 14.5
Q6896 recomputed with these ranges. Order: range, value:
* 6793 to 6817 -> 14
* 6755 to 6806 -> 13.6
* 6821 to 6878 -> 14.4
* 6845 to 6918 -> 14.2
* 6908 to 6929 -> 15.2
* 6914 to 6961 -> 14.8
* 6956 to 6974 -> 15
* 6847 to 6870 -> 14.3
